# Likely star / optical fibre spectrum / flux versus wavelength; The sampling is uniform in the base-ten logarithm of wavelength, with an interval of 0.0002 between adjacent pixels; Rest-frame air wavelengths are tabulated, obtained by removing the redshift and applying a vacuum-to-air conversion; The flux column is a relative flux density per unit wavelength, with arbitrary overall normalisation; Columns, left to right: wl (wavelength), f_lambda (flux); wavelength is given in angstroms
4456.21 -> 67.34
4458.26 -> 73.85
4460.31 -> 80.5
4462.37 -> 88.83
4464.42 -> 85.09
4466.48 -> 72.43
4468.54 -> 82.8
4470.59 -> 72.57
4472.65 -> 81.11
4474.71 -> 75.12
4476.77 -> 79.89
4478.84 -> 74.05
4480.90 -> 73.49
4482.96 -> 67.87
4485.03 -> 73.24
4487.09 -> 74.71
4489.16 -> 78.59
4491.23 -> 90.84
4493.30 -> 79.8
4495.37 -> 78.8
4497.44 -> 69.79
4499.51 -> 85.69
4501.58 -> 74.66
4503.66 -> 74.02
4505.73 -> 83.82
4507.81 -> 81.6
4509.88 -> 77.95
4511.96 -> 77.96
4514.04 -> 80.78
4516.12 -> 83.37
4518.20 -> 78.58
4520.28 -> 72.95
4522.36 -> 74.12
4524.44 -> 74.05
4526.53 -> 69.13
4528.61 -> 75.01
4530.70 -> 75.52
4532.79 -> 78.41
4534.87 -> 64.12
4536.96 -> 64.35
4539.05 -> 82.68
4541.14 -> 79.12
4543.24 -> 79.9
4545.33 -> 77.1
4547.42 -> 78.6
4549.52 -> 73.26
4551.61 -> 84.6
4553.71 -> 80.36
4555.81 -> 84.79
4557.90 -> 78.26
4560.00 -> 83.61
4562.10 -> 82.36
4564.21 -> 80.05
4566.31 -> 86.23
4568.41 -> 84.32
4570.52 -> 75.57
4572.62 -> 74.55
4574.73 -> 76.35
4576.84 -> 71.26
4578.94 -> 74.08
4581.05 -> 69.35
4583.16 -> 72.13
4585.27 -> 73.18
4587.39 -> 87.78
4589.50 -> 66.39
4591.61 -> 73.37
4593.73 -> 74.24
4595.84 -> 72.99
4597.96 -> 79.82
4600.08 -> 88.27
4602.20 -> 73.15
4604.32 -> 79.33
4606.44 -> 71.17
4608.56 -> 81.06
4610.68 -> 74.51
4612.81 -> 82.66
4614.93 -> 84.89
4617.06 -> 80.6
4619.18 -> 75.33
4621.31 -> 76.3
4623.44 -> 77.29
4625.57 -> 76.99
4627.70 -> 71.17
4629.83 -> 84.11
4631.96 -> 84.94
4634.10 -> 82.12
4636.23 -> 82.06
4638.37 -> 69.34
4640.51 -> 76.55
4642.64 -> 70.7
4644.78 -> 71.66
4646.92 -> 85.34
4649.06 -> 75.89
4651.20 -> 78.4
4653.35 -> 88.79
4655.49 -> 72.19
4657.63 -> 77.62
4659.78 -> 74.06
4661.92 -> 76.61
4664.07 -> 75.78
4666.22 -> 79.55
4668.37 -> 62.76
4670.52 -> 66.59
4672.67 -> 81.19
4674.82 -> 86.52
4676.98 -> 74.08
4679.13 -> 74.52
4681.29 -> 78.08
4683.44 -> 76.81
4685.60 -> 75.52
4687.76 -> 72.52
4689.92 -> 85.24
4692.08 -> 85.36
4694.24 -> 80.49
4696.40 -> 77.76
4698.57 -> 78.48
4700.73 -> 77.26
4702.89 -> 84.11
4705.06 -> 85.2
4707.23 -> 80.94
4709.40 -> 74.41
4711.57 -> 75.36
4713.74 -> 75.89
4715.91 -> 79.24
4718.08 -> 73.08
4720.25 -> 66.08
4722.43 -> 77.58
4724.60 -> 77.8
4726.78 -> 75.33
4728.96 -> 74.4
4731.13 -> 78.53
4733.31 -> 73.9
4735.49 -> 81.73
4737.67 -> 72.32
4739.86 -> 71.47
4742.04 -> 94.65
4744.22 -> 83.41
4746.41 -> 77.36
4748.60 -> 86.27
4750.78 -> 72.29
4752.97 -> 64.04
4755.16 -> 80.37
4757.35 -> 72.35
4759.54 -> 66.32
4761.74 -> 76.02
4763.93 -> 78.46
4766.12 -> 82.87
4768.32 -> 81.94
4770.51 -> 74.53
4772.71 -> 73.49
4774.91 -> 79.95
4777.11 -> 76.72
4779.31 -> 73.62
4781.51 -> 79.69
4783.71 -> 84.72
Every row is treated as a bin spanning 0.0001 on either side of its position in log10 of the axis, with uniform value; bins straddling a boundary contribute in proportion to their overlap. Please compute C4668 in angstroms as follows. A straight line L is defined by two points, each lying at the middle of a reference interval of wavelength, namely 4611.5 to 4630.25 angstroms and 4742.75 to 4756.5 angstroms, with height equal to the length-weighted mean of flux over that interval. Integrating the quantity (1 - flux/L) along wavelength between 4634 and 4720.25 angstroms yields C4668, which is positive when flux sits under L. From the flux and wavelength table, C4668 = 1.0 angstroms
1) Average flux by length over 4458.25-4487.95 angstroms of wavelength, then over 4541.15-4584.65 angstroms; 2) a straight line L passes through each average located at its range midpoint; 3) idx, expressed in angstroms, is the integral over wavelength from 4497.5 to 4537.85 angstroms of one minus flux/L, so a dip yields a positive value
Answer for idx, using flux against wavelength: 0.9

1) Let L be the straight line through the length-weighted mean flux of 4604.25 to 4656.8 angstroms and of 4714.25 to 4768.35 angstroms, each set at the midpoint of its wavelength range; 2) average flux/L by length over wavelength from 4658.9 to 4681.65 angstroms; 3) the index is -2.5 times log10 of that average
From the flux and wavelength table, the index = 0.03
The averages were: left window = 78.1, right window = 76.6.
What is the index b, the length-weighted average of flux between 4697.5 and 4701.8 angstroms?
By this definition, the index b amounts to 77.9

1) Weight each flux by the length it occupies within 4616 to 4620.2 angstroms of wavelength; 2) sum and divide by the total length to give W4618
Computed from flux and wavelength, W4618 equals 78.1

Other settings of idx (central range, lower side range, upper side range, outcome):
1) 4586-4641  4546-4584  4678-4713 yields 0.42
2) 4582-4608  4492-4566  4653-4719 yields 0.55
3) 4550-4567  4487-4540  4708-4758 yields -1.16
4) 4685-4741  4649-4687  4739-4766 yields -0.39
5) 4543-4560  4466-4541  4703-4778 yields -0.71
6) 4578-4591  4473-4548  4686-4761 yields 0.53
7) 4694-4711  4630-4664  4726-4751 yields -0.27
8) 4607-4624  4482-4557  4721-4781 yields -0.40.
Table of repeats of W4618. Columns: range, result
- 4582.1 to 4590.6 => 74.9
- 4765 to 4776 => 78.6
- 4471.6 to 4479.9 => 77.5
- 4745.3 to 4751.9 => 78.6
